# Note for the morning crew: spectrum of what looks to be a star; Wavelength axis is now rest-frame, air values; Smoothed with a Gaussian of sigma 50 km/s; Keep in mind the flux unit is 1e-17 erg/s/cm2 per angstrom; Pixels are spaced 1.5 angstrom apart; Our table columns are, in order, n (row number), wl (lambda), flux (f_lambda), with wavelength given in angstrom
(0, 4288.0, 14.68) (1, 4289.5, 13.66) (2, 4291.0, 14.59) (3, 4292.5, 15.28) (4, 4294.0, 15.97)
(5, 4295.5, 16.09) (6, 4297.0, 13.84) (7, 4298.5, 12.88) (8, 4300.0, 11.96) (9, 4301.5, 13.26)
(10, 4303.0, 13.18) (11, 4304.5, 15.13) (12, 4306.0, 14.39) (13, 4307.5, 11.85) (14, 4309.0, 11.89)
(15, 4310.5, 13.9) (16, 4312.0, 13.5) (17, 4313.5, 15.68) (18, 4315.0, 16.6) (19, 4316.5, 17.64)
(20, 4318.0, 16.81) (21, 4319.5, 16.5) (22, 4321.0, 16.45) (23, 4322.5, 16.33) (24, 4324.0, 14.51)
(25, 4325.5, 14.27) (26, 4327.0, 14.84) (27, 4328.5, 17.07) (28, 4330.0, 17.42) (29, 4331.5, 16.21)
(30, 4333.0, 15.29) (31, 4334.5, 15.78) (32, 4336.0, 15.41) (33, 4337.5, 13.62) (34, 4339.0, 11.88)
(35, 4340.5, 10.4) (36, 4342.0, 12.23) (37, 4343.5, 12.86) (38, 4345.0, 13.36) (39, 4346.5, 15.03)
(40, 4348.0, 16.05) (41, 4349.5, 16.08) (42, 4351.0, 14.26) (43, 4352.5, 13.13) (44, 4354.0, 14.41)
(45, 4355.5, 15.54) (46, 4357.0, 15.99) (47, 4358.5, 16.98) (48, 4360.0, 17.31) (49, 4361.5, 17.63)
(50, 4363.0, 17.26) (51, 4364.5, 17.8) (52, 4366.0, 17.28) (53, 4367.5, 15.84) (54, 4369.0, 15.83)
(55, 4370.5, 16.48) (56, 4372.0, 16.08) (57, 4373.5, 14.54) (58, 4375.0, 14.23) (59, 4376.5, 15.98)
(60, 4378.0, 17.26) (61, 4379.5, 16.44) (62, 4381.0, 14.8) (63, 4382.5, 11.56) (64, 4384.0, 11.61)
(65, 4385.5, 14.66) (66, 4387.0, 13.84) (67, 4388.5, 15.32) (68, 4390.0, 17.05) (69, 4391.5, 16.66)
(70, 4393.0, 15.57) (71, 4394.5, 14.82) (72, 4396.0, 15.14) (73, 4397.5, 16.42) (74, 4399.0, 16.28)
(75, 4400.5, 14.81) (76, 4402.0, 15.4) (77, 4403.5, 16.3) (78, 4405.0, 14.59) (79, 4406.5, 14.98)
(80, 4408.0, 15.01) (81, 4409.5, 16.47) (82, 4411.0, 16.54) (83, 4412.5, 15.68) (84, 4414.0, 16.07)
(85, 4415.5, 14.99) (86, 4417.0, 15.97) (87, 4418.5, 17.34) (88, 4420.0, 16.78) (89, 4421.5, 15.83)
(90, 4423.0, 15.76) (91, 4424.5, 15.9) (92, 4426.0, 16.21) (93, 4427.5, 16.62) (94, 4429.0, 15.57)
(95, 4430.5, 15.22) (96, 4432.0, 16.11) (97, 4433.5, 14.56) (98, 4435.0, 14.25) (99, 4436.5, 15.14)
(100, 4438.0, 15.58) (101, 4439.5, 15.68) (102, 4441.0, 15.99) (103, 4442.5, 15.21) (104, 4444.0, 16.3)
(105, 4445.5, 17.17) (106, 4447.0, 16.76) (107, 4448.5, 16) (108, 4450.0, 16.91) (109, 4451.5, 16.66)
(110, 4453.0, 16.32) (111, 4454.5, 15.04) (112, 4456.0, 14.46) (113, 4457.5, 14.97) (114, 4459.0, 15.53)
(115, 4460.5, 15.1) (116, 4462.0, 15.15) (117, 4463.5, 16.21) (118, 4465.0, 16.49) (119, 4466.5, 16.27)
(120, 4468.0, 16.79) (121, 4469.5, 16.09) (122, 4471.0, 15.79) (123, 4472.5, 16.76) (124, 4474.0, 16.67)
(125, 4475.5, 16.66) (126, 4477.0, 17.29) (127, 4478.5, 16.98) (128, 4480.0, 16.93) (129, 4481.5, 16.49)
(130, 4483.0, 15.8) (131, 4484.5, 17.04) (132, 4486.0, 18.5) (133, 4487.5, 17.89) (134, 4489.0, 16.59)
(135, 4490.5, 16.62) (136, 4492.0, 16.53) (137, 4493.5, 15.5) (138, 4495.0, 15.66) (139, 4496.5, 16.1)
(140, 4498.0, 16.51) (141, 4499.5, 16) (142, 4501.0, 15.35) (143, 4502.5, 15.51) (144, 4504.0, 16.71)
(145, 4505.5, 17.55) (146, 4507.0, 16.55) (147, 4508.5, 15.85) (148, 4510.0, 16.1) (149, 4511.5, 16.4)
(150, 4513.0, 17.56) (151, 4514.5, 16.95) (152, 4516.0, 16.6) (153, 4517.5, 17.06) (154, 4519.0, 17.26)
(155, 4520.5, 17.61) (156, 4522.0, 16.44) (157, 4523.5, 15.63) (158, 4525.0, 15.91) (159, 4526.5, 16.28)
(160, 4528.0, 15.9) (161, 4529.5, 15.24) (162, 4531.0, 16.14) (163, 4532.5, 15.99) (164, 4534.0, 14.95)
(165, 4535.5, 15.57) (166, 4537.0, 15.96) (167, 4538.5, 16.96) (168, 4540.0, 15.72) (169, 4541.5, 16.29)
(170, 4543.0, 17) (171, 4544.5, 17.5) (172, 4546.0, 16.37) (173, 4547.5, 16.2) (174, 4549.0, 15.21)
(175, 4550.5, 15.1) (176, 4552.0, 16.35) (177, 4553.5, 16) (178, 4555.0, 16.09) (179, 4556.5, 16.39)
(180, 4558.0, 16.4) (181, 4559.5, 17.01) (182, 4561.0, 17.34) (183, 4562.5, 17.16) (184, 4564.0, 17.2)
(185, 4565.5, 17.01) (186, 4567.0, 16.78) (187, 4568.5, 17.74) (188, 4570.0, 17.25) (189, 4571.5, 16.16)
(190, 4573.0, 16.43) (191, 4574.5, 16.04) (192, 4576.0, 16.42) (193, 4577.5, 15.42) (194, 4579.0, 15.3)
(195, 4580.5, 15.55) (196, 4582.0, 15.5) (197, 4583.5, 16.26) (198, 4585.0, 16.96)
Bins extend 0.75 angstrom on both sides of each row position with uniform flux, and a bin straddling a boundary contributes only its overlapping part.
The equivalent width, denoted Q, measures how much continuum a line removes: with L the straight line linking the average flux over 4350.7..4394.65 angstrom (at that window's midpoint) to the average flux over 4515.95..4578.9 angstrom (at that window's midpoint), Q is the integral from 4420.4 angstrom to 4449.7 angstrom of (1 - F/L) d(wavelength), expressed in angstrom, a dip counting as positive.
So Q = 0.07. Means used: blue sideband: 15.6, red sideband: 16.4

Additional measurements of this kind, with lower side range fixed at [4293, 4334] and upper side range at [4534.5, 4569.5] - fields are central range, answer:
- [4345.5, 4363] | -0.6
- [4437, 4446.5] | -0.1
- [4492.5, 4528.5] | -0.4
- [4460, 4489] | -1.1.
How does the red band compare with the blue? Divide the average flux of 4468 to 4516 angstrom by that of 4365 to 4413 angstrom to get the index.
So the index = 1.1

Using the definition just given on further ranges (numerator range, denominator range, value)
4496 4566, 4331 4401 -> 1.08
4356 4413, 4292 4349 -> 1.07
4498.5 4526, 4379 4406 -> 1.10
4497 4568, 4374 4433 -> 1.06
